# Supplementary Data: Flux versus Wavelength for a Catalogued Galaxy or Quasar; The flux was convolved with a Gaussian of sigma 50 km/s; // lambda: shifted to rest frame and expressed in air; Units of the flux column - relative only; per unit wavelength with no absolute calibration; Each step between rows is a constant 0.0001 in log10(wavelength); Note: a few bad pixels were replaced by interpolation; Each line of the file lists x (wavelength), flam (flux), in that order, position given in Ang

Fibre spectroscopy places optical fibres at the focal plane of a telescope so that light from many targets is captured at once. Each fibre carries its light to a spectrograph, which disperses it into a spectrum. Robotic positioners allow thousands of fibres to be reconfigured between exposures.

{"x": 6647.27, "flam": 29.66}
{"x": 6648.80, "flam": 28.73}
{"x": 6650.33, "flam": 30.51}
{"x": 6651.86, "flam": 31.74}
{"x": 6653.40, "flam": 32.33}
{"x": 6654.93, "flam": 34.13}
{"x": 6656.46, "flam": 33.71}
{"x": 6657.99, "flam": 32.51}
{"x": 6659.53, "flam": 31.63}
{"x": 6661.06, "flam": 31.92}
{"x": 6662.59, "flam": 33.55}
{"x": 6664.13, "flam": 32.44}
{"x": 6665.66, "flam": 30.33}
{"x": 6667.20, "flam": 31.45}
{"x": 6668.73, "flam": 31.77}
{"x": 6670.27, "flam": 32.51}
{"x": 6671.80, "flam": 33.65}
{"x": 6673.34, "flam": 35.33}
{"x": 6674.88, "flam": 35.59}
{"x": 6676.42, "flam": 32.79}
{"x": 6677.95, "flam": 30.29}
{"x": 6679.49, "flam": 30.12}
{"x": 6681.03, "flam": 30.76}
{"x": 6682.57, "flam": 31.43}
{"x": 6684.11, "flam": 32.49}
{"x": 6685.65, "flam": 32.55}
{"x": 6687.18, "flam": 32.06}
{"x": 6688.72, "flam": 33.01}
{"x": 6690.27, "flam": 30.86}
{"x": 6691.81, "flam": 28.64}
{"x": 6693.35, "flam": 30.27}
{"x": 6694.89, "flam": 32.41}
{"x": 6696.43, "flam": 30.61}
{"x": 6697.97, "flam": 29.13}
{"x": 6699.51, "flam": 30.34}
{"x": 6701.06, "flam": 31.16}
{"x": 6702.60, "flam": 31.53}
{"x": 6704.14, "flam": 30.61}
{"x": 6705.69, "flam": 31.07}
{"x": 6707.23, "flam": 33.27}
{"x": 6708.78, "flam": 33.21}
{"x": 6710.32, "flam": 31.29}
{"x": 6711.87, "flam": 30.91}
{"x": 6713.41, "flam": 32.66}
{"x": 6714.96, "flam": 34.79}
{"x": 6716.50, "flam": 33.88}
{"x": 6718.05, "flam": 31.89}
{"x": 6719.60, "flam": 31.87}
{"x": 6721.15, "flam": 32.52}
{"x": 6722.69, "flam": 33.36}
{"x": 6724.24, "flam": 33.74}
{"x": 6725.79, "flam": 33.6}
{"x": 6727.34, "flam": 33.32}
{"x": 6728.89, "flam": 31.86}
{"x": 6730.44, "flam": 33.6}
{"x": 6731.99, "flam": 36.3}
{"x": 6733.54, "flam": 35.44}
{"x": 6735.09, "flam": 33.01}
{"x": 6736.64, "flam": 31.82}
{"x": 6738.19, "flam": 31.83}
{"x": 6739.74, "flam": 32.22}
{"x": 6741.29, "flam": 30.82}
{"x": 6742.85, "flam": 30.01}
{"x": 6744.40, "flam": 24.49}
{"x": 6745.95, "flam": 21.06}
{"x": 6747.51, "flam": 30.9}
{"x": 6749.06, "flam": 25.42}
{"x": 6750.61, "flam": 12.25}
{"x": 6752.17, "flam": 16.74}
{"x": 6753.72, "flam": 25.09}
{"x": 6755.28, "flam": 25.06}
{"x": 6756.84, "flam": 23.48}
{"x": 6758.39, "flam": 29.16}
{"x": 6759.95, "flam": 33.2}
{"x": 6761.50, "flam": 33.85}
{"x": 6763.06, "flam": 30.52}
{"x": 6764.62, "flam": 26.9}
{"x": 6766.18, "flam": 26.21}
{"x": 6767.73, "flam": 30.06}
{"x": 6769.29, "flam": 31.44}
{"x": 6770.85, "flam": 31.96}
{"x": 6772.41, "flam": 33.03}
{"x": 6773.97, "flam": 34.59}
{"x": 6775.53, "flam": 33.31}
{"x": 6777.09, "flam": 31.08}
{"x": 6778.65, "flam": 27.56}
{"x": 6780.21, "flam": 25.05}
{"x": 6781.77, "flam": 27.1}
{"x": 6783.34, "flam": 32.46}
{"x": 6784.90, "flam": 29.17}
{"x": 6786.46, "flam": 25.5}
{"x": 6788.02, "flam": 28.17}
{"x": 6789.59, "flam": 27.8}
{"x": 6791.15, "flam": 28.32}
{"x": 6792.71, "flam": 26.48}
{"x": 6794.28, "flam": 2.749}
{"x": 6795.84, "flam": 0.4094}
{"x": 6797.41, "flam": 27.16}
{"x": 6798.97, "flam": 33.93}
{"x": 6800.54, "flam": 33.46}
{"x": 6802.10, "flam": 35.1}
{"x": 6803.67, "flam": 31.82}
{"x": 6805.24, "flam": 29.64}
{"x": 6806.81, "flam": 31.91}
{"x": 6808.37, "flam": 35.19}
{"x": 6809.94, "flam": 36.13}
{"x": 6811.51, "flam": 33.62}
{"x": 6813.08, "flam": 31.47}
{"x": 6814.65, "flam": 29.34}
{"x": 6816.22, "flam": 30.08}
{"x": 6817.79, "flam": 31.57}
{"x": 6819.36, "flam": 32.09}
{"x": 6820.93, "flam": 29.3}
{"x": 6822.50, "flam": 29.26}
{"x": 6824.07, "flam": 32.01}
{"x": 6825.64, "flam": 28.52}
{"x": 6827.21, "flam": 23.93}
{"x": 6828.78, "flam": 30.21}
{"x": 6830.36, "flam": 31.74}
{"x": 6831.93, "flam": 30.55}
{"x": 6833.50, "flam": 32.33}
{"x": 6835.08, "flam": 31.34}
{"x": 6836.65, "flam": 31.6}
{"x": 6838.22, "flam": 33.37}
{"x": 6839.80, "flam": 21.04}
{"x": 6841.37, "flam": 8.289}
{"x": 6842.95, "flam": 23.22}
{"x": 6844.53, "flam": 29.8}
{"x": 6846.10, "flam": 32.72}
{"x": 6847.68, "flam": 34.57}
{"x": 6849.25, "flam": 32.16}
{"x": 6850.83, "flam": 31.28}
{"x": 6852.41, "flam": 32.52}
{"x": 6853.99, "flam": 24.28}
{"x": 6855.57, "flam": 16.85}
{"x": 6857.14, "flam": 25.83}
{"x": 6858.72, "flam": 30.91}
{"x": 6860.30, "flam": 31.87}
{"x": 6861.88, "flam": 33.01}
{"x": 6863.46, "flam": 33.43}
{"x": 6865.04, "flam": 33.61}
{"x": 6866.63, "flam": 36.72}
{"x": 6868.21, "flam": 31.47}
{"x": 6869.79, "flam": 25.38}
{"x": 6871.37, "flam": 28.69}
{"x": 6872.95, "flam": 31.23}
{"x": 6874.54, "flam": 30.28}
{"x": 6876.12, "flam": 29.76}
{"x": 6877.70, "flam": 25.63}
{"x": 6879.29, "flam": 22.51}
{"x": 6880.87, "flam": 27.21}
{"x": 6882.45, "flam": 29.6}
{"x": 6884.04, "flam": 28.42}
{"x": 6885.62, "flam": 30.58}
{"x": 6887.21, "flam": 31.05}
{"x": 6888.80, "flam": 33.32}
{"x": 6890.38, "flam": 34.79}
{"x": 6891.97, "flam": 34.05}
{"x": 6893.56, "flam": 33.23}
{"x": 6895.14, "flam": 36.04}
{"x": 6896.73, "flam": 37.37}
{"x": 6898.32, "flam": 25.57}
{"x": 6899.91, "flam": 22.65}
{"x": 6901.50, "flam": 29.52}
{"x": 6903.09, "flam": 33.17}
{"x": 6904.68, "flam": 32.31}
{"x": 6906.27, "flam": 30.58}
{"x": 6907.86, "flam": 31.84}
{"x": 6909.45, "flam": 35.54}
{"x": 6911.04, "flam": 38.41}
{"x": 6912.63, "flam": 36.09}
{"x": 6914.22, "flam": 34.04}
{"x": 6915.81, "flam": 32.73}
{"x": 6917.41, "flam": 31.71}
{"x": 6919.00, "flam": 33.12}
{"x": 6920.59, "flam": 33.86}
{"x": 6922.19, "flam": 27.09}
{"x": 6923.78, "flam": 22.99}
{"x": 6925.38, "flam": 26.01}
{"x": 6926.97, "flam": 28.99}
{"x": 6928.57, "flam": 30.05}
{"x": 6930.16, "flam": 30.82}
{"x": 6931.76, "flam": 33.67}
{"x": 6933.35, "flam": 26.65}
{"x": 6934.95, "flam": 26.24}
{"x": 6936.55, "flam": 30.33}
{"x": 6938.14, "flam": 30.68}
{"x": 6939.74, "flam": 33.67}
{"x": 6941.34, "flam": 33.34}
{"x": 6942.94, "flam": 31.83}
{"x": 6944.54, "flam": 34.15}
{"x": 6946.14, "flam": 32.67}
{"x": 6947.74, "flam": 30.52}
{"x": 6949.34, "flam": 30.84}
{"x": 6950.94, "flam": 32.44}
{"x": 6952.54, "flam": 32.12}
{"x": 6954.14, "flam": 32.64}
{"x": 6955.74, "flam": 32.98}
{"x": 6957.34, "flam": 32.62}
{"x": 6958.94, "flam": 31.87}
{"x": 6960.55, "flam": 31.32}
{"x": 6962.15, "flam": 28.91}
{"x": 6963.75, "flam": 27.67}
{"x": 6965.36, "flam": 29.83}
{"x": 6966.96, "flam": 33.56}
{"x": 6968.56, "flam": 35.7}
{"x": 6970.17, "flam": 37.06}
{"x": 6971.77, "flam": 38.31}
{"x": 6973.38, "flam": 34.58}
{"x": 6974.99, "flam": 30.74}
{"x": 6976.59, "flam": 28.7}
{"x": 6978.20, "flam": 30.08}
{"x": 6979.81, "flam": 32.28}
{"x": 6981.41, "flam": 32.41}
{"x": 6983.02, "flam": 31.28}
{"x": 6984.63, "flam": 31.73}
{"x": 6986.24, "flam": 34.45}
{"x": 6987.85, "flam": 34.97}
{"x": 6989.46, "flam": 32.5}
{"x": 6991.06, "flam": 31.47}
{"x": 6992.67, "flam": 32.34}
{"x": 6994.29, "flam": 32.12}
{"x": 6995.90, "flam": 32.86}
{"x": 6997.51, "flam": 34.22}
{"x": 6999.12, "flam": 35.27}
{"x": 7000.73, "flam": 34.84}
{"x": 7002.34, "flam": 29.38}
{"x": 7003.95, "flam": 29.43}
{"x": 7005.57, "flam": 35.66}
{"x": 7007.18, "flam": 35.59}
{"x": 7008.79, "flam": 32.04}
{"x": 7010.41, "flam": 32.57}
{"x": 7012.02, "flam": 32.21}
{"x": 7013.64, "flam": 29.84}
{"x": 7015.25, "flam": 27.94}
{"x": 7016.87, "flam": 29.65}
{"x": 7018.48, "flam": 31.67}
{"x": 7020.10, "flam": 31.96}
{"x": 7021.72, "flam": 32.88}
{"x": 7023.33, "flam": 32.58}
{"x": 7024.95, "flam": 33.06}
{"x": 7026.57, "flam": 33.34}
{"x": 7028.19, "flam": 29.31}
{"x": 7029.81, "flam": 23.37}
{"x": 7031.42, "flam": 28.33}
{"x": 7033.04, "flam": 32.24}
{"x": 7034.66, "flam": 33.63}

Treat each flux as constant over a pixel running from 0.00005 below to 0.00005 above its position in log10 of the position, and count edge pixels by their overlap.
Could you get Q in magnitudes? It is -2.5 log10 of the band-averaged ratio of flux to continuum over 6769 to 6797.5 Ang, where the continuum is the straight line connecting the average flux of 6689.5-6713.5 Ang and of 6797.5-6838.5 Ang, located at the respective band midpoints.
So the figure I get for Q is 0.19 mag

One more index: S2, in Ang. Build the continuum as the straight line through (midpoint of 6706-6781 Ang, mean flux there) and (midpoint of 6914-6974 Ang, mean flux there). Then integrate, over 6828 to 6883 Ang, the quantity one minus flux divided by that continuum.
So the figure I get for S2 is 3.4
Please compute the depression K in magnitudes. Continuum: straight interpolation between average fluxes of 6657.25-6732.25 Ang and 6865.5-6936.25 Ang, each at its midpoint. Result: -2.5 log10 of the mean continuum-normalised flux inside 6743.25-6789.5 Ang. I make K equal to 0.14 mag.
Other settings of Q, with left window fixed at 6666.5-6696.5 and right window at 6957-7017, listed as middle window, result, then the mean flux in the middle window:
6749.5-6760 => 0.36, 23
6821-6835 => 0.08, 29.9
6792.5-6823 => 0.13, 28.6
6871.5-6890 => 0.11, 29.2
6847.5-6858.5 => 0.15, 28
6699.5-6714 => 0.01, 31.7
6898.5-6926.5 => 0.04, 31.1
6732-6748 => 0.06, 30.4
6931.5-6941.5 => 0.07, 30.3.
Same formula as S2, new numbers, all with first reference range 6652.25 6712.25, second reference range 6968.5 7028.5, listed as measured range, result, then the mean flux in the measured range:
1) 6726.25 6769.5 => 4.37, 28.8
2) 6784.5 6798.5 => 4.49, 21.8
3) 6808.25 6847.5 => 3.24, 29.5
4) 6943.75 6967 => 0.65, 31.5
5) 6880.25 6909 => 0.95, 31.3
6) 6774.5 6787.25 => 1.22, 29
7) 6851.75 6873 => 1.73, 29.6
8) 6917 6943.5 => 1.94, 30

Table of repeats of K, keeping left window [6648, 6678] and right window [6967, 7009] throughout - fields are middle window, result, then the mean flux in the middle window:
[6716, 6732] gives -0.019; 33.1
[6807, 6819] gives 0.009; 32.4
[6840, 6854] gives 0.189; 27.6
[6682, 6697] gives 0.034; 31.4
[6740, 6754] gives 0.316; 24.4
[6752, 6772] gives 0.150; 28.4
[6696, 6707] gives 0.059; 30.8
